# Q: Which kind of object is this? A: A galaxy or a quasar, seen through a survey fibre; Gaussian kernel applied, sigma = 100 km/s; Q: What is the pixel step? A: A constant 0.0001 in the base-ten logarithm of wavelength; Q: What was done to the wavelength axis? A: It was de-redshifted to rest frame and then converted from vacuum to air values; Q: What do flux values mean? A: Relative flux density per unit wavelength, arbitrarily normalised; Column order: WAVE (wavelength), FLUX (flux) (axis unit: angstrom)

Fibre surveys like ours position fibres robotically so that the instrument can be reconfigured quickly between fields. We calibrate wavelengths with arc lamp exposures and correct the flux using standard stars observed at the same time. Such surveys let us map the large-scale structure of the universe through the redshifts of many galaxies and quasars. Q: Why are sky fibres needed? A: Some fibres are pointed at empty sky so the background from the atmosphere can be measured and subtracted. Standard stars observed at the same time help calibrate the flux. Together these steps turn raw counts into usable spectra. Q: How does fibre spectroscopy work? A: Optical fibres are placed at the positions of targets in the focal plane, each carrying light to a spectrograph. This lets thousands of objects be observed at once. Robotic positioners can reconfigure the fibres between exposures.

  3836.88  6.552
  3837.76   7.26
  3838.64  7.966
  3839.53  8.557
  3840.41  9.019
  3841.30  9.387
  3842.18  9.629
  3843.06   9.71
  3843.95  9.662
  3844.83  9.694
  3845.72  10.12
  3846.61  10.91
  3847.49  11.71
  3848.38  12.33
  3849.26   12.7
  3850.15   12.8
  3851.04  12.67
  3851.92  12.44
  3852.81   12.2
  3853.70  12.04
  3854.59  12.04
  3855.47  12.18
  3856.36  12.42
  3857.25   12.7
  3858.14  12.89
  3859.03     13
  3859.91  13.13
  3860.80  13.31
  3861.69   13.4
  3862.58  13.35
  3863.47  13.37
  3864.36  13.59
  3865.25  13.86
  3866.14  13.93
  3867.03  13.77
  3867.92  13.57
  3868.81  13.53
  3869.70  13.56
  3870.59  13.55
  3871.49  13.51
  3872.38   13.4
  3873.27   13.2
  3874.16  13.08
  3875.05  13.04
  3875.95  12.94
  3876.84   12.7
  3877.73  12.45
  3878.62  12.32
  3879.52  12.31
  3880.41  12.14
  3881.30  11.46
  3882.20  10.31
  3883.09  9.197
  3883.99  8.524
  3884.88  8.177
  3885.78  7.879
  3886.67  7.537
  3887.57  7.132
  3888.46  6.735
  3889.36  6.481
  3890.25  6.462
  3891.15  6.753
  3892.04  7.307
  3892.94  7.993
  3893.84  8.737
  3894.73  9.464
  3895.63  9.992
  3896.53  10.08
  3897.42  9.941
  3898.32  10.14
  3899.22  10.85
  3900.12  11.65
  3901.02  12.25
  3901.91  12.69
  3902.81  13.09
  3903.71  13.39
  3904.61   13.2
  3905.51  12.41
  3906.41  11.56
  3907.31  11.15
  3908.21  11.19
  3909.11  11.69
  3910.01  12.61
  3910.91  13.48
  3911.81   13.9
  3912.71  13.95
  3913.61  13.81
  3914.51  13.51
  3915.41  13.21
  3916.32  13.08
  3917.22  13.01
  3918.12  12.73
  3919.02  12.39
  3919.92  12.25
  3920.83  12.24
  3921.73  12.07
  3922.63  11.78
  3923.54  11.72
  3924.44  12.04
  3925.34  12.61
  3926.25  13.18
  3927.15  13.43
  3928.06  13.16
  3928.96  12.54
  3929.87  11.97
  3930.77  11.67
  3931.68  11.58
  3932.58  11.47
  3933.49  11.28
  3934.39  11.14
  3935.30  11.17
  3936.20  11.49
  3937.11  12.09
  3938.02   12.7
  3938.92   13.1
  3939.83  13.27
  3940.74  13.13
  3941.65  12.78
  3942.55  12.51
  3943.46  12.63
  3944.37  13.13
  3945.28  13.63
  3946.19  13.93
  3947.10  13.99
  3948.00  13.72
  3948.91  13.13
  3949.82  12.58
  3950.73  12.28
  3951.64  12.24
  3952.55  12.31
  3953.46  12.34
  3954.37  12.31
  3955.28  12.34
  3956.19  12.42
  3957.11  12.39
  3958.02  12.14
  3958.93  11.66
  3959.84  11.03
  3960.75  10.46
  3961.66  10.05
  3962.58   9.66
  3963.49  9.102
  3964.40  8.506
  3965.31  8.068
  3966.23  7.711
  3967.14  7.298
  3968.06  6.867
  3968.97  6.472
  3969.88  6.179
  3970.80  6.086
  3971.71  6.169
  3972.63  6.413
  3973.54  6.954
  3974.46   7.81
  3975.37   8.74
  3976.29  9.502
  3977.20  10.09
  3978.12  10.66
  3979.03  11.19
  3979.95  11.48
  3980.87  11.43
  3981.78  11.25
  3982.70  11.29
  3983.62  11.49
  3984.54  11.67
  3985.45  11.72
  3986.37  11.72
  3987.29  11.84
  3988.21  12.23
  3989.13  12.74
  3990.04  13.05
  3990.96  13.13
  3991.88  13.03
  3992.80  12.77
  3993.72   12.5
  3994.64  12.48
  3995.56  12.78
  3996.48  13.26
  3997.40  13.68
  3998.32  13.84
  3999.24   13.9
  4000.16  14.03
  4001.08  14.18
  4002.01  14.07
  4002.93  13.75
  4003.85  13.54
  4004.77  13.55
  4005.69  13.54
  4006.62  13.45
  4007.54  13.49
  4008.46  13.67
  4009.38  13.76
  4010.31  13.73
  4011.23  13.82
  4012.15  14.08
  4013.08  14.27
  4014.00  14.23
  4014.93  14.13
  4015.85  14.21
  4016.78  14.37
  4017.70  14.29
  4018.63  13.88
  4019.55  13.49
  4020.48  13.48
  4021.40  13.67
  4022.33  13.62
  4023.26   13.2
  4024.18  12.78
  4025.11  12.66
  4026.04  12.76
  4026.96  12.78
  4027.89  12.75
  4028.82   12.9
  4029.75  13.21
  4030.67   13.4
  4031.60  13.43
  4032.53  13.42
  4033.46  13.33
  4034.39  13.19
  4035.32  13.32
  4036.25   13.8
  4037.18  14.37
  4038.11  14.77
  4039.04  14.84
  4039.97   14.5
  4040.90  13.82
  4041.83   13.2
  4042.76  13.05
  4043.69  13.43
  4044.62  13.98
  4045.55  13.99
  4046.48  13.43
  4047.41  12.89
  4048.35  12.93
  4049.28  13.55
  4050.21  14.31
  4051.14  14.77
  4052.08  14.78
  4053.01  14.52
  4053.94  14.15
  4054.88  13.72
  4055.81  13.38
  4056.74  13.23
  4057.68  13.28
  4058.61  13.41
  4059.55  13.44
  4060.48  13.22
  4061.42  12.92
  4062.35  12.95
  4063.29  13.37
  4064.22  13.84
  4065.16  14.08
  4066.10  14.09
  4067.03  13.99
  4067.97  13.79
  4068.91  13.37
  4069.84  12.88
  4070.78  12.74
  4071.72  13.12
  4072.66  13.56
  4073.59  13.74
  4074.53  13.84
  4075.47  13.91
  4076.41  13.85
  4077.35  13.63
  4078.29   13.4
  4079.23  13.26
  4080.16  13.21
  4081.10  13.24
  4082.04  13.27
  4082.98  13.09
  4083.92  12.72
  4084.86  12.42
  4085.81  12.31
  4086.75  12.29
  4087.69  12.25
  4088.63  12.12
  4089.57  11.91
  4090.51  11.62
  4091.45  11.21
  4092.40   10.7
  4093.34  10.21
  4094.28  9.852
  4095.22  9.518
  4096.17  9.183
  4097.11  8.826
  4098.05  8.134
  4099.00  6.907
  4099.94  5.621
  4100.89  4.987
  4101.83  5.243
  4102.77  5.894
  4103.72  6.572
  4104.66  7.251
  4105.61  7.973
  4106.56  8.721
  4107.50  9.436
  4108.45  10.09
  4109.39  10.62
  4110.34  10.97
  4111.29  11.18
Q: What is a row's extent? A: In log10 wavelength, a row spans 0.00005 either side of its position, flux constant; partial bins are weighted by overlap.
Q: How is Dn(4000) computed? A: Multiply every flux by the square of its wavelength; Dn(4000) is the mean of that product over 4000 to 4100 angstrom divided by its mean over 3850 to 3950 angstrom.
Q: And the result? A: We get 1.2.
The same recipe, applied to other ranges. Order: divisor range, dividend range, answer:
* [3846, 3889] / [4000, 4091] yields 1.23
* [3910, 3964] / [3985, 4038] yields 1.12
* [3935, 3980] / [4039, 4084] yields 1.33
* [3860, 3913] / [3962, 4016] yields 1.06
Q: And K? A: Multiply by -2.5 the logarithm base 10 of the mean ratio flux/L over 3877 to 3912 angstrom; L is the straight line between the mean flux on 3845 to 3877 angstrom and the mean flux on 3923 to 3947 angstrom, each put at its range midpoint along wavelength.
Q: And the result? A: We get 0.22 mag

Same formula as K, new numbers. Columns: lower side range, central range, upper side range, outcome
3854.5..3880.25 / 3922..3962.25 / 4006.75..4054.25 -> 0.09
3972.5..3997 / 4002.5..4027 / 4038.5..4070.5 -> -0.11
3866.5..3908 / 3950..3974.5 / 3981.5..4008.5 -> 0.27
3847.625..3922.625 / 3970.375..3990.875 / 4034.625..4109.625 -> 0.16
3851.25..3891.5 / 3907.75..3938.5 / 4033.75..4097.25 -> -0.03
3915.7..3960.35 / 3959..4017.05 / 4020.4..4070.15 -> 0.14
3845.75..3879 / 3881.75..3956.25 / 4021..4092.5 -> 0.13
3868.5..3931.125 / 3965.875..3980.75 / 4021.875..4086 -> 0.46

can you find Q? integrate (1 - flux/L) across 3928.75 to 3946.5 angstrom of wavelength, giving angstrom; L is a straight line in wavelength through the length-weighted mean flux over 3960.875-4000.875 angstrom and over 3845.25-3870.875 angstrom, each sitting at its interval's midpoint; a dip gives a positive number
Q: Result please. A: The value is -1.63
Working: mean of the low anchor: 12.8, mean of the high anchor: 10.5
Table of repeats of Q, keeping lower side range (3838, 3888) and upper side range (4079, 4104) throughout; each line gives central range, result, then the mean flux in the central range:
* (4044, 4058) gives -4.4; 13.8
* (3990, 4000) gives -2.1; 13.2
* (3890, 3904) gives 1.7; 10.1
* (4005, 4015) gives -2.8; 13.8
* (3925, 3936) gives -0.8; 12.1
